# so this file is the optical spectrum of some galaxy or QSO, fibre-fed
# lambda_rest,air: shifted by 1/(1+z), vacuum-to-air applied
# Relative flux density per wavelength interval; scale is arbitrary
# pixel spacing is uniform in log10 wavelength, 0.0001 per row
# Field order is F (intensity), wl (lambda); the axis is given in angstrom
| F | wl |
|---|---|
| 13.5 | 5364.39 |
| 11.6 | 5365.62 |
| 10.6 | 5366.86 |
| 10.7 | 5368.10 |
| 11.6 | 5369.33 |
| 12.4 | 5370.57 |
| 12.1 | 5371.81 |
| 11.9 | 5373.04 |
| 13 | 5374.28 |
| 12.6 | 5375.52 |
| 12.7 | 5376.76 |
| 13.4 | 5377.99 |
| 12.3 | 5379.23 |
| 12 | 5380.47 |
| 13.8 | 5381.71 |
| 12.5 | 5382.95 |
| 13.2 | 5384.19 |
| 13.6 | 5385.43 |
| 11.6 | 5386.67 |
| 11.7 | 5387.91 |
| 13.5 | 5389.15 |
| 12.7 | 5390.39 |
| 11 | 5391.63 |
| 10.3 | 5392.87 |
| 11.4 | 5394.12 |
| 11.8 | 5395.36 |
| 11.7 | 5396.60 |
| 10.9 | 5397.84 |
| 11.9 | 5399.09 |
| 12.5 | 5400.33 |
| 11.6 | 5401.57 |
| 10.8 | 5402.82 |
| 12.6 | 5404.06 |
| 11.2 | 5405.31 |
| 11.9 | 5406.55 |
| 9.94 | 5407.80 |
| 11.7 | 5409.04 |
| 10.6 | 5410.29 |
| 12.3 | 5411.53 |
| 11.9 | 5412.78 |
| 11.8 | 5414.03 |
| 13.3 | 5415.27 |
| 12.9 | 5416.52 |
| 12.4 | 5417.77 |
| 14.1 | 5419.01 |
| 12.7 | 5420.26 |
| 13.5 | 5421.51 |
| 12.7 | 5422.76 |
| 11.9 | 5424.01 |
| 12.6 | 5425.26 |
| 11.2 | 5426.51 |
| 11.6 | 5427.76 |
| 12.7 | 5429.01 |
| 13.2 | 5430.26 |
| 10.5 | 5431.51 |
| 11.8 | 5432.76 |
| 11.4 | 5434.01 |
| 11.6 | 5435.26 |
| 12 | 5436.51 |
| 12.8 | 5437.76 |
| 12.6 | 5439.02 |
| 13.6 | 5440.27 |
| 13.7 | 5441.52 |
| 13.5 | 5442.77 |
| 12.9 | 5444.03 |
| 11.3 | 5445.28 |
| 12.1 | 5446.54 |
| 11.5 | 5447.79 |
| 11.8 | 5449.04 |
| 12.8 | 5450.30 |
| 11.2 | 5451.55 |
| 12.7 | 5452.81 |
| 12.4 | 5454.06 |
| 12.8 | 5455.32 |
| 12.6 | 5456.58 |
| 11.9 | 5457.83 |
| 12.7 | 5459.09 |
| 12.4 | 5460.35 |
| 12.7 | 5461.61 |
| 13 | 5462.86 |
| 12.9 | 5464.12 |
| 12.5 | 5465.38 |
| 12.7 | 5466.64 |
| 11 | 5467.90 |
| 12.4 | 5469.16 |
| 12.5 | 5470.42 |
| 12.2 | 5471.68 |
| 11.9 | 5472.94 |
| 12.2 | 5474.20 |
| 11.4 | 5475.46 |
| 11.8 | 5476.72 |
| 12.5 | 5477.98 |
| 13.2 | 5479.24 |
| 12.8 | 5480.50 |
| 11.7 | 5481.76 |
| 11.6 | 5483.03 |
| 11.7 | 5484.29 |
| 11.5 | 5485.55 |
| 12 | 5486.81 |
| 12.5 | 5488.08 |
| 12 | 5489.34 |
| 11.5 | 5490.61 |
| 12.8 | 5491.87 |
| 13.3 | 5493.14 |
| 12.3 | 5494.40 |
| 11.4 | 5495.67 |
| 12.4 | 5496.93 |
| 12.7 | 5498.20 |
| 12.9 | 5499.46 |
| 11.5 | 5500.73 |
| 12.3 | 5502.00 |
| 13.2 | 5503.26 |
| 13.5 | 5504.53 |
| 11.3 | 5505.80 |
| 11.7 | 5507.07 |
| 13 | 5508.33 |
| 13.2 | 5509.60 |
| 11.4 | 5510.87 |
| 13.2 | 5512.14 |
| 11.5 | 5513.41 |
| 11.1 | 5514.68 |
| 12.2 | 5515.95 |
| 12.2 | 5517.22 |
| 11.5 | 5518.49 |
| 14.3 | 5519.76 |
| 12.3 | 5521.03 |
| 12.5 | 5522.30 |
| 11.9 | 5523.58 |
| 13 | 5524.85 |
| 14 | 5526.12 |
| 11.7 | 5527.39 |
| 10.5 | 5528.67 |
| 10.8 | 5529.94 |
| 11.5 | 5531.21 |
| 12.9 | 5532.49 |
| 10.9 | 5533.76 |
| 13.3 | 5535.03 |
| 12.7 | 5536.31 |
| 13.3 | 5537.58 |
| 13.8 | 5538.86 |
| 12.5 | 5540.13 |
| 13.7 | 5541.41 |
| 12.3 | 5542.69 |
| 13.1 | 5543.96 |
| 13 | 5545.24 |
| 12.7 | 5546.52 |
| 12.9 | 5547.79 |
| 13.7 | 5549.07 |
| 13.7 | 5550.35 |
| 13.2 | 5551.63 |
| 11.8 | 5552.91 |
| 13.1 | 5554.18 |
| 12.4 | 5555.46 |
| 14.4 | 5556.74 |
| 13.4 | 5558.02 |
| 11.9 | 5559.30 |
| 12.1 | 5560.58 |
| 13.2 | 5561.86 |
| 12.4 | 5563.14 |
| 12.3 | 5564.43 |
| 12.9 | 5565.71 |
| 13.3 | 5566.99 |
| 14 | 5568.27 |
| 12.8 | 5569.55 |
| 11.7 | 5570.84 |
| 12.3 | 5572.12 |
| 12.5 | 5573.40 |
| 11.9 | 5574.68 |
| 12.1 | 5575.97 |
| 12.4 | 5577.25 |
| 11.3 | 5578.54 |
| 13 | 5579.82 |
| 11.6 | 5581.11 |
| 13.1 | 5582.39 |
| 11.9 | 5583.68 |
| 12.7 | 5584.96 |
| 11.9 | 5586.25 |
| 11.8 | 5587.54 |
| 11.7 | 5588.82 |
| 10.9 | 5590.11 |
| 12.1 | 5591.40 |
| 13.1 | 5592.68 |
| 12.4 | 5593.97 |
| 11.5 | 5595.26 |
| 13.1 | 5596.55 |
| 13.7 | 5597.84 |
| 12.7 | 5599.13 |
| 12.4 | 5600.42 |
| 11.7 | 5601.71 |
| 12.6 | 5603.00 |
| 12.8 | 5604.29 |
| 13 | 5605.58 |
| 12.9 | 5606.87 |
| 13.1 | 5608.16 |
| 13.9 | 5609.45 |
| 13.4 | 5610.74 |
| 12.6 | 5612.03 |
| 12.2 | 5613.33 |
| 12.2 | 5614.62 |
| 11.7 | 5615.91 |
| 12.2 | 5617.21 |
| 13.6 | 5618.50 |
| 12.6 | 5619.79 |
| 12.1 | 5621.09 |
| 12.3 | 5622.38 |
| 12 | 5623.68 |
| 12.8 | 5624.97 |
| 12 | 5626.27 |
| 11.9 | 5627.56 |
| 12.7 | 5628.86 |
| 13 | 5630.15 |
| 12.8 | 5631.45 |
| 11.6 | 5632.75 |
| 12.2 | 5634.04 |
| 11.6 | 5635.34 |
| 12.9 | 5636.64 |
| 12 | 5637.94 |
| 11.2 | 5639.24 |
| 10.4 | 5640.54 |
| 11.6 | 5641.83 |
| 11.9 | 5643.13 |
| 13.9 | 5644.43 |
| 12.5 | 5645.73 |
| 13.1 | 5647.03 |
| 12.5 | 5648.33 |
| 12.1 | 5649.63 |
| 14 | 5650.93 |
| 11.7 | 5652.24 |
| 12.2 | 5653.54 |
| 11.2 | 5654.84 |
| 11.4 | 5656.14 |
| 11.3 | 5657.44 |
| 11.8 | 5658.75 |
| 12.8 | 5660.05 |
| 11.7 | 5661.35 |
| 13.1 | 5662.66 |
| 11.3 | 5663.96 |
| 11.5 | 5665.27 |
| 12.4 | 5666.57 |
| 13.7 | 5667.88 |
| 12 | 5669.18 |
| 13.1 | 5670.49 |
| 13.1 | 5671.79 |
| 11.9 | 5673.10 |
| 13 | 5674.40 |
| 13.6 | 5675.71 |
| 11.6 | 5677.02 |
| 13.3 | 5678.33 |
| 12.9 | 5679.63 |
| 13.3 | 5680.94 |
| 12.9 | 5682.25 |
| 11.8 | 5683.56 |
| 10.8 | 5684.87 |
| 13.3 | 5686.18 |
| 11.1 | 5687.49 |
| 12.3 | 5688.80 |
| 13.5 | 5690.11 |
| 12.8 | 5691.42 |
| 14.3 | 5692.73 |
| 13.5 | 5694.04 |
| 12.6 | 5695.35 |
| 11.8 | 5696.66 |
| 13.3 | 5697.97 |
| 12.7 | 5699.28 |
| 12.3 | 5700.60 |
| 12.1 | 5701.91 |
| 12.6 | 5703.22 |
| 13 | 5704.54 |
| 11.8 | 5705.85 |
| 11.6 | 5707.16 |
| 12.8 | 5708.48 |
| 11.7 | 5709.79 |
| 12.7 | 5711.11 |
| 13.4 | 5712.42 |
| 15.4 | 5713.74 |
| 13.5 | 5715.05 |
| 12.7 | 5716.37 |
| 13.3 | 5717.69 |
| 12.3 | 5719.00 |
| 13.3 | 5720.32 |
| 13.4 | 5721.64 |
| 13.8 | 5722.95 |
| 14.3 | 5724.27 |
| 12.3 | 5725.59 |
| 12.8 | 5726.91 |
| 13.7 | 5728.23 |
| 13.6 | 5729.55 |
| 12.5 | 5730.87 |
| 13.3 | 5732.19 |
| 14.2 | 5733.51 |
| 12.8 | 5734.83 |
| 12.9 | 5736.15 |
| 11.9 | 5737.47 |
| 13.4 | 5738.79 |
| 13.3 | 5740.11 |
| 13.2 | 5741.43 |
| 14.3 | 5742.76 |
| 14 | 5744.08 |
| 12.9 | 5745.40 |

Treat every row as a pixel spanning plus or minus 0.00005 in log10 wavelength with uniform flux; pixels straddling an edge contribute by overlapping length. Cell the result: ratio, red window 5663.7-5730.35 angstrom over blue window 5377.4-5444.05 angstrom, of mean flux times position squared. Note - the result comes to 1.16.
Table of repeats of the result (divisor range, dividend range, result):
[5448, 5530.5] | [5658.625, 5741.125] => 1.13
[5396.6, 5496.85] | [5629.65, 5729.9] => 1.12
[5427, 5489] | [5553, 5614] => 1.07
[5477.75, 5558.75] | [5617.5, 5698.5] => 1.04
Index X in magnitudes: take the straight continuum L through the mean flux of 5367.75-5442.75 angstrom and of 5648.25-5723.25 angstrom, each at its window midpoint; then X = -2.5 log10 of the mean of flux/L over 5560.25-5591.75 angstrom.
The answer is 0.01 mag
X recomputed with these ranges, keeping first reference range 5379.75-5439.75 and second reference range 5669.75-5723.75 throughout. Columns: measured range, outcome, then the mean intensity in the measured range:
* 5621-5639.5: 0.03 mag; 12.2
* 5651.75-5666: 0.08 mag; 11.8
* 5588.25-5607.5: 0.01 mag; 12.4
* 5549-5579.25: -0.02 mag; 12.7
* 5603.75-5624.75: -0.01 mag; 12.7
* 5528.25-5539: 0.02 mag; 12.2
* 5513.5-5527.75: 0.00 mag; 12.4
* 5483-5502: 0.01 mag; 12.2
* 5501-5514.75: 0.00 mag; 12.3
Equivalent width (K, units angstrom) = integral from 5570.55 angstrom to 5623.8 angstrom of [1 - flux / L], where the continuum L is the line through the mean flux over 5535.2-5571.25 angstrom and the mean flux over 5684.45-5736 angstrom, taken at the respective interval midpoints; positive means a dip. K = 2.2 angstrom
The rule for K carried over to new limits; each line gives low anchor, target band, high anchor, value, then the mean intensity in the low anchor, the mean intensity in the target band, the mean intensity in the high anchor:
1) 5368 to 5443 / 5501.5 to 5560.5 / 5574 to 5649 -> -1.3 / 12.2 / 12.6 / 12.4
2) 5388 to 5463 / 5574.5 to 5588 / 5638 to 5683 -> 0.1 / 12.1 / 12.2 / 12.3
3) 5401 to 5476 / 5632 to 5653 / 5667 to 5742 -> 0.9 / 12.2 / 12.2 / 12.9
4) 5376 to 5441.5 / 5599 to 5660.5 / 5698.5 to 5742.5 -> 2.0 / 12.2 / 12.4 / 13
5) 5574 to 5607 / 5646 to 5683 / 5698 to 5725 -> 0.7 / 12.3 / 12.4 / 12.9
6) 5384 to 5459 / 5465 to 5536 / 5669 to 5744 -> 0.8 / 12.1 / 12.2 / 12.9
